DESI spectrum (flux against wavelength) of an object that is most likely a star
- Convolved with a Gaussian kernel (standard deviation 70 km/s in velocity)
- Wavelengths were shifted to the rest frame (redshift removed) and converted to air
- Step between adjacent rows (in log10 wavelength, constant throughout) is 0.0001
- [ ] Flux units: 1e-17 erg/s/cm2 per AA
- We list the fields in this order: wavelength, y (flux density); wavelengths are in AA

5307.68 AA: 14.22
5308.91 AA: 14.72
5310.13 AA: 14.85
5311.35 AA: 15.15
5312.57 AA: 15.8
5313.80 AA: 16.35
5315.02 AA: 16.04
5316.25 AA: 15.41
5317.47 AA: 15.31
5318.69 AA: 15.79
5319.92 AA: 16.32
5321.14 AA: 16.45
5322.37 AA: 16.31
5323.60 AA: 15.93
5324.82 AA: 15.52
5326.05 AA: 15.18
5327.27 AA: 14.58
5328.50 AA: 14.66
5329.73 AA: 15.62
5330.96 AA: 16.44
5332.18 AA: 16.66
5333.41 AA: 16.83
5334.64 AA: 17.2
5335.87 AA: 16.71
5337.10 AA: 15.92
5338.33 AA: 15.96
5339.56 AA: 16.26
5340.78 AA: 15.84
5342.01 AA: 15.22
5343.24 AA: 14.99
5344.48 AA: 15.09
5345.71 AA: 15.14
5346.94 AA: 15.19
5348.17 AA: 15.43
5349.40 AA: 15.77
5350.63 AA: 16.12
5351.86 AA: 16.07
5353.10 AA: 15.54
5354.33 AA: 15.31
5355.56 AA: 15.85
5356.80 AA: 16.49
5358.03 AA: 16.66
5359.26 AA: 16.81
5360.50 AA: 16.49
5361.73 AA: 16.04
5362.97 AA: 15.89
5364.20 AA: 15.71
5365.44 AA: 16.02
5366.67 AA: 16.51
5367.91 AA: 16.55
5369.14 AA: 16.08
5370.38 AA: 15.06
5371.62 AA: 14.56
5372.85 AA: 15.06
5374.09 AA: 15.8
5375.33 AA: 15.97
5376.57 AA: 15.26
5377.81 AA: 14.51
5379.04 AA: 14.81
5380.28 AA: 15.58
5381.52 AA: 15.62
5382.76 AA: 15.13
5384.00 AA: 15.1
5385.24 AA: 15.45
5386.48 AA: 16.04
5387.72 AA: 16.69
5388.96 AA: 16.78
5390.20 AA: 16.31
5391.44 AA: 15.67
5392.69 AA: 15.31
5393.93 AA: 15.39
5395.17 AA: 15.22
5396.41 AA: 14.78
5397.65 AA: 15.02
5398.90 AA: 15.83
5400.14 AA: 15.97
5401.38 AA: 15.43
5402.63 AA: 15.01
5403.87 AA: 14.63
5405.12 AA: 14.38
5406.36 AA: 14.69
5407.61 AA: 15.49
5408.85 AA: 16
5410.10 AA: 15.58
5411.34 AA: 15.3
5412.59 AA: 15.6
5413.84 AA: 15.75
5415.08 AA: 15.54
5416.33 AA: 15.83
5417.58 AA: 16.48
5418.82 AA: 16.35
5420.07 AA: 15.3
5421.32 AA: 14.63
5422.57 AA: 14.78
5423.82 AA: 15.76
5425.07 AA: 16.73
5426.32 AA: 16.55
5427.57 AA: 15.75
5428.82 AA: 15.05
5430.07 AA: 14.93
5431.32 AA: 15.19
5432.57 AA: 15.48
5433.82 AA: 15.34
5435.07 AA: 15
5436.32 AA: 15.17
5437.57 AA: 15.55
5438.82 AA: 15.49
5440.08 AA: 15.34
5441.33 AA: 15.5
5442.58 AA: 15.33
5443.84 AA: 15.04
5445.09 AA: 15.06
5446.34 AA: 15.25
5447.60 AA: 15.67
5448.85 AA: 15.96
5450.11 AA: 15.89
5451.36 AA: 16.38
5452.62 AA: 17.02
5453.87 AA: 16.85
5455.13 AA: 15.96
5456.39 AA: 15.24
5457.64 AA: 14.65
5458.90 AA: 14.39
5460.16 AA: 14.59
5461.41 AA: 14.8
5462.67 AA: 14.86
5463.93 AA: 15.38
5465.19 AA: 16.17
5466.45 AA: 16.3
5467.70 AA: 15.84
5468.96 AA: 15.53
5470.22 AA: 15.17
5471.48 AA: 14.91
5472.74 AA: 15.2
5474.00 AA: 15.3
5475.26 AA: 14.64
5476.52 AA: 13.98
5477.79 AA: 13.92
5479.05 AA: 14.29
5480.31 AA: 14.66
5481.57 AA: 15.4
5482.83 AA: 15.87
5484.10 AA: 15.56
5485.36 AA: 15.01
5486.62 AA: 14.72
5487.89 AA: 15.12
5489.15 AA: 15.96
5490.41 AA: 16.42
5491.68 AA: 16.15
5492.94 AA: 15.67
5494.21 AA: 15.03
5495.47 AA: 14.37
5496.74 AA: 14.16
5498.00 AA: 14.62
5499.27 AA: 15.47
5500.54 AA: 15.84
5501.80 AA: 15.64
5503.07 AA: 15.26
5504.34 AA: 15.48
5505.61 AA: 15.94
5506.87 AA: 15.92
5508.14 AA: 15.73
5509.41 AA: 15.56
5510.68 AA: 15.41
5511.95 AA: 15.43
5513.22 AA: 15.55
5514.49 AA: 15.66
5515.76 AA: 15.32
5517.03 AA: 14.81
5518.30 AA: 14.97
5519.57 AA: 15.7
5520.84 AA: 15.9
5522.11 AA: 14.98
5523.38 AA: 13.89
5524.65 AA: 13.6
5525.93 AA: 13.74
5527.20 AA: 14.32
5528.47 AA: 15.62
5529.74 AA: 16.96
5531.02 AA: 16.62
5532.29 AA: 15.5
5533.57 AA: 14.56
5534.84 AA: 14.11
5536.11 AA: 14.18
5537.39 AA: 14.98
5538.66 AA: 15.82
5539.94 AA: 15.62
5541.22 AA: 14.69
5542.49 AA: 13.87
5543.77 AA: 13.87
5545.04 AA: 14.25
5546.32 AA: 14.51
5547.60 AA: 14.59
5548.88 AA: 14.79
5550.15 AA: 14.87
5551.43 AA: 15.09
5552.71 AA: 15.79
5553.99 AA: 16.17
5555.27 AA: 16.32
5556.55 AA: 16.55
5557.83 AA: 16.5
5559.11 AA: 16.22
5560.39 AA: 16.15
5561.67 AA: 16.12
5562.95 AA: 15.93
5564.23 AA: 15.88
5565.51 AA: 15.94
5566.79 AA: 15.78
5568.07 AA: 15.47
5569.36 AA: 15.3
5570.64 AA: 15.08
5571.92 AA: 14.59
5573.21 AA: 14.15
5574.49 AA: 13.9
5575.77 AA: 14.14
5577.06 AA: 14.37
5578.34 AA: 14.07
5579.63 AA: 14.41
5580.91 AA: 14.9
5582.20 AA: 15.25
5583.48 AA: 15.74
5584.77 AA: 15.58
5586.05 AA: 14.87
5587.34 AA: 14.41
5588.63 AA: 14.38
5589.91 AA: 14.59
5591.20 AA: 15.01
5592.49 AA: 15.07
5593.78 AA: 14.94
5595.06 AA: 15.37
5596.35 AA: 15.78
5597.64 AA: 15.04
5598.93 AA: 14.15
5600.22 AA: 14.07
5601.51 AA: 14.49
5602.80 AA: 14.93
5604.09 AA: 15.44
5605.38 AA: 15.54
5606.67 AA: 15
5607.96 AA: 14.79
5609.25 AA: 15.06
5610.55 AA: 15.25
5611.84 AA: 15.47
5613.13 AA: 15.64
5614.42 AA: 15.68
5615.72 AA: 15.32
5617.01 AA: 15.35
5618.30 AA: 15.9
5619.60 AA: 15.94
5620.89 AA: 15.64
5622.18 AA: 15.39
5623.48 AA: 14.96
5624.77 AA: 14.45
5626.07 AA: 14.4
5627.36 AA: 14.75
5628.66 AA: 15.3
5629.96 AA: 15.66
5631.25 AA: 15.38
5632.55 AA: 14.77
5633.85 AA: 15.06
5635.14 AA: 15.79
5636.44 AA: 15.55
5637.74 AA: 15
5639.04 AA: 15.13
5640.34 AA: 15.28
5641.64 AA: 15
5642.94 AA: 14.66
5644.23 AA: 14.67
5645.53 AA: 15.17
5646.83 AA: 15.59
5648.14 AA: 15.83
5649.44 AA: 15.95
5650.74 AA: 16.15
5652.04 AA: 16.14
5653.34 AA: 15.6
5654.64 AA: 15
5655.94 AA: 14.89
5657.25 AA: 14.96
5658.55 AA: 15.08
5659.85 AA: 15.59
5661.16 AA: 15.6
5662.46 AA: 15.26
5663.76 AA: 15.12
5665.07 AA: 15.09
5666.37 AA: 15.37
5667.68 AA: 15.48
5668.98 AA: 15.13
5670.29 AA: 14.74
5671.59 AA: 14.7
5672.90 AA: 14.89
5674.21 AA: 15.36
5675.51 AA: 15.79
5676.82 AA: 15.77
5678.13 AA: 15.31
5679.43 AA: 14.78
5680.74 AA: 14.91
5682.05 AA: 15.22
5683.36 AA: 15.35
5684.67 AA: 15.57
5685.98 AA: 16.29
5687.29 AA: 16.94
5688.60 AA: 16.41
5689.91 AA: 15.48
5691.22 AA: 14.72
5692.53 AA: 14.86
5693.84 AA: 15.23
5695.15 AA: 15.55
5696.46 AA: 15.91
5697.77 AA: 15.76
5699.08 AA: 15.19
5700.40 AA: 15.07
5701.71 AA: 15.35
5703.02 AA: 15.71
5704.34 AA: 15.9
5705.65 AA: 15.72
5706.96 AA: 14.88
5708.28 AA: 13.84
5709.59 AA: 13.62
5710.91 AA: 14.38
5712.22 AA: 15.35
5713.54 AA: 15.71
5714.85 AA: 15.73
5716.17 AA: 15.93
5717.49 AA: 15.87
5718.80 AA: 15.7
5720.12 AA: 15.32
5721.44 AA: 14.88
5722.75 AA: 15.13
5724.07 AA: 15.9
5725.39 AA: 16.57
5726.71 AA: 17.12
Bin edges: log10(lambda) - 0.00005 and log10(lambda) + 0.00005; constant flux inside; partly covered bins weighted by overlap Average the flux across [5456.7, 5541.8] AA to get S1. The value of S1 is 15.2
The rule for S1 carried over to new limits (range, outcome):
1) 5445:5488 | 15.3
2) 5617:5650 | 15.2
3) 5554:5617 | 15.2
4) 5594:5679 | 15.2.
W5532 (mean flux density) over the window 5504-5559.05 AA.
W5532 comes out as 15.2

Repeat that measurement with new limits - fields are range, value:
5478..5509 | 15.3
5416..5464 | 15.5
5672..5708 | 15.5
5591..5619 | 15.2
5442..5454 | 15.8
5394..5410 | 15.2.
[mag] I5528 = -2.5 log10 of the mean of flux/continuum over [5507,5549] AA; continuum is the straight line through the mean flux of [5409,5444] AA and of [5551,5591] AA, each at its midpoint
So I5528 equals 0.02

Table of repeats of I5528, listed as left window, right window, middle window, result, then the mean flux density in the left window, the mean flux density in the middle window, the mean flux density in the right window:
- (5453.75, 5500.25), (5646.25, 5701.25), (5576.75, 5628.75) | 0.02 mag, 15.2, 15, 15.4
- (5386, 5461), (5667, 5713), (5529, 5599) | 0.02 mag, 15.5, 15.1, 15.3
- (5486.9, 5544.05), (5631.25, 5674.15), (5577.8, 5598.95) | 0.02 mag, 15.2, 14.9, 15.3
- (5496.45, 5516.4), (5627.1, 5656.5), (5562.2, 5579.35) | 0.03 mag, 15.5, 15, 15.3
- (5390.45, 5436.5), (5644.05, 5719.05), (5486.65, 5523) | 0.00 mag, 15.4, 15.4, 15.4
